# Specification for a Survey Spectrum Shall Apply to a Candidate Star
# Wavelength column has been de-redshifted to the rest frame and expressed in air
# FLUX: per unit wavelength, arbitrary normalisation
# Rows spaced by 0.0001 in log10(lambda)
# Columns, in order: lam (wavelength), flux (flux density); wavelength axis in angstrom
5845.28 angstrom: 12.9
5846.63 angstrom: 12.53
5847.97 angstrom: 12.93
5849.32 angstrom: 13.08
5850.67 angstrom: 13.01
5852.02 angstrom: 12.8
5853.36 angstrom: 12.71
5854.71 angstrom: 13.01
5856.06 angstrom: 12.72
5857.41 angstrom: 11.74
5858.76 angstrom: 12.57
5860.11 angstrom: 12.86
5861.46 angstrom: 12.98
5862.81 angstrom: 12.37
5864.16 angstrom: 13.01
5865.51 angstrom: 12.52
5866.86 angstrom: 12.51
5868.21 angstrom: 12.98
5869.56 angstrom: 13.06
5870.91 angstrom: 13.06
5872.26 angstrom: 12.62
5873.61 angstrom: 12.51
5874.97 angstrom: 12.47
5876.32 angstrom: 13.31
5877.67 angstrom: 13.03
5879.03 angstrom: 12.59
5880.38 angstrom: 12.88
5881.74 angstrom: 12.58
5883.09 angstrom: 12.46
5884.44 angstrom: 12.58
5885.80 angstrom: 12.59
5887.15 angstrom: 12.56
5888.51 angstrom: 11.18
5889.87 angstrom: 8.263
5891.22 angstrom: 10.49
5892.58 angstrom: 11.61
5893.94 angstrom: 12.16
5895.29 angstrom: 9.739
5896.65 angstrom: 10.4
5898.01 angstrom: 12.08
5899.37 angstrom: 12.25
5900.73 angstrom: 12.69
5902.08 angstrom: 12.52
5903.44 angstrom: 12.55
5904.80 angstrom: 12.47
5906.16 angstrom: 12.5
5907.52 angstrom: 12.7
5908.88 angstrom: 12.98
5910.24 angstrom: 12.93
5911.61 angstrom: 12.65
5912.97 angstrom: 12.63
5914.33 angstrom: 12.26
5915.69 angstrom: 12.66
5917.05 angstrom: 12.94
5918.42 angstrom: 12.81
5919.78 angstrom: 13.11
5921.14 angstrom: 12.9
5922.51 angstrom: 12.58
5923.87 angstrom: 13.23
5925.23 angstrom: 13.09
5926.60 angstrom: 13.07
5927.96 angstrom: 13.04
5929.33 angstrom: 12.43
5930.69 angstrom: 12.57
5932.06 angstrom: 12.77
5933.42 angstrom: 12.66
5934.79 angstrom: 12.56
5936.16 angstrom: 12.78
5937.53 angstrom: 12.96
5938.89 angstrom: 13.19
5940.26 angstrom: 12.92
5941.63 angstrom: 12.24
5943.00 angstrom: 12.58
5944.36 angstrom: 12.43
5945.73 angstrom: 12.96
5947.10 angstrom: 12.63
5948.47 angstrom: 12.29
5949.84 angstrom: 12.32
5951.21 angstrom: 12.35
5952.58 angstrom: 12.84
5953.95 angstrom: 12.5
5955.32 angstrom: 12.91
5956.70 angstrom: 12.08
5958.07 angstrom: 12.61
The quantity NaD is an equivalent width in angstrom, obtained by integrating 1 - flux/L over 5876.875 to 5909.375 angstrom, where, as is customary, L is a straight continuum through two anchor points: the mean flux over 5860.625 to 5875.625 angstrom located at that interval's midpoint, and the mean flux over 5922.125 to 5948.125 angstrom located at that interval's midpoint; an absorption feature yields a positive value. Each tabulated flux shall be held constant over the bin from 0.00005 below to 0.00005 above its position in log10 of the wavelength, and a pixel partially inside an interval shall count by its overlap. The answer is 1.9 angstrom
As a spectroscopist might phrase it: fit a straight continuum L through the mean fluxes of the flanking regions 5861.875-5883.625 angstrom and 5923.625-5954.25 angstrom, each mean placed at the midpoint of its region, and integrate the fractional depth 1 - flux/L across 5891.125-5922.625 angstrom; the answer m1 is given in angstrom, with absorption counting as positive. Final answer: 1.06 angstrom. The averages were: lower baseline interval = 12.8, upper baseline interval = 12.7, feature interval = 12.3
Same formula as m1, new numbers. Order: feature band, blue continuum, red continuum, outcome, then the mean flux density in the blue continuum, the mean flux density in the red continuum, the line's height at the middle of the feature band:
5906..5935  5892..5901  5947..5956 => -2.0 angstrom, 11.5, 12.5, 12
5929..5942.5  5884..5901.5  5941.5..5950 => -0.4 angstrom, 11.4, 12.5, 12.3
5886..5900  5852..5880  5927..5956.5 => 1.7 angstrom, 12.7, 12.7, 12.7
